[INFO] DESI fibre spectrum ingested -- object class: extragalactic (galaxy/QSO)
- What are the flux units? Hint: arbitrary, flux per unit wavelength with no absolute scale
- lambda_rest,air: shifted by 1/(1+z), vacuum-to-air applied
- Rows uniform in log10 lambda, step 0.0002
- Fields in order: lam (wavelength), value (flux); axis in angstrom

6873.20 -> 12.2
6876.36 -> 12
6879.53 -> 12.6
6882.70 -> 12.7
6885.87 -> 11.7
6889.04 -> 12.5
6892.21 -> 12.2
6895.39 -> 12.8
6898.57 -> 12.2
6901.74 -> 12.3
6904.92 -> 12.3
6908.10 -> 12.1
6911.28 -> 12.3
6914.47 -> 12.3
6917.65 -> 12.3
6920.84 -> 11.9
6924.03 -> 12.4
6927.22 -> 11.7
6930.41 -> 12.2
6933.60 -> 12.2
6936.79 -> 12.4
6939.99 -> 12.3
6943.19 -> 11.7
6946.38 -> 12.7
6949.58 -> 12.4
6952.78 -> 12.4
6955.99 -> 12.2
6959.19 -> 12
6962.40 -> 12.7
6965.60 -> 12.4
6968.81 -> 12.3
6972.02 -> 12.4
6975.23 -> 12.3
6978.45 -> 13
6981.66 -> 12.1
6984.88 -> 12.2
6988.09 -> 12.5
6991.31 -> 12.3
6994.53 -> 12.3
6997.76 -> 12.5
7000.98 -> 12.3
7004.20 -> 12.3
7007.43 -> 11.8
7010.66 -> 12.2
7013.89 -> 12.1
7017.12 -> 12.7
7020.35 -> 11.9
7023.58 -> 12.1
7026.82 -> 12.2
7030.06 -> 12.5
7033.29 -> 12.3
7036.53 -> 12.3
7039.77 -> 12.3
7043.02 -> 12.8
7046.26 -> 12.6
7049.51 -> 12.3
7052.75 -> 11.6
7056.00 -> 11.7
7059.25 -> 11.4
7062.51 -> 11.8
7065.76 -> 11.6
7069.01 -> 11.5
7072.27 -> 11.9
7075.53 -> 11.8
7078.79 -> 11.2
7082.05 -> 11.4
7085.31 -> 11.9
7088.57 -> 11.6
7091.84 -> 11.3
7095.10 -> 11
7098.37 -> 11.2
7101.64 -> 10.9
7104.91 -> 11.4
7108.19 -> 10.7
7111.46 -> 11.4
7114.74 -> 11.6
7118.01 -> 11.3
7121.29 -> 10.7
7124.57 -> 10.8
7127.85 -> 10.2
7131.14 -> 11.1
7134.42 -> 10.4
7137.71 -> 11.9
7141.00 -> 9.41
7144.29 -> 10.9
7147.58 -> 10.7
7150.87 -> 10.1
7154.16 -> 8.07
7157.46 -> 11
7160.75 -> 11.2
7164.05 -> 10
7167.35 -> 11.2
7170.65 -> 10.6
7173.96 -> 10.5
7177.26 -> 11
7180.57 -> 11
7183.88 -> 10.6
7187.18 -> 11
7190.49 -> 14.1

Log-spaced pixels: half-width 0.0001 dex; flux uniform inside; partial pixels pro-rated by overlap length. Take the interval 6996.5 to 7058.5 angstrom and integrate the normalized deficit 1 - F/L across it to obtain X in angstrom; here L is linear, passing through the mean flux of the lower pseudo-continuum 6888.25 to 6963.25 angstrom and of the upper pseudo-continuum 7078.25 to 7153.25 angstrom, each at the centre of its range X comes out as -3.5 angstrom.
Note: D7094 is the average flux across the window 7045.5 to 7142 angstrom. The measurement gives 11.3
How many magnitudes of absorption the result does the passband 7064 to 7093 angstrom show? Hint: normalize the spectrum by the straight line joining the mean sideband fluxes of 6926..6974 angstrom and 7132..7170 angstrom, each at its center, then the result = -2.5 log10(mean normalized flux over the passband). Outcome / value -0.04 mag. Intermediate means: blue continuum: 12.3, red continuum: 10.5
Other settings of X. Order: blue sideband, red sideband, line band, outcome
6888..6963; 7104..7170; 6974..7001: -1.4 angstrom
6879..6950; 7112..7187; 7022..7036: -1.0 angstrom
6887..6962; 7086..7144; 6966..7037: -3.3 angstrom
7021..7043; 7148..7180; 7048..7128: 0.9 angstrom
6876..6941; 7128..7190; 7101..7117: -0.4 angstrom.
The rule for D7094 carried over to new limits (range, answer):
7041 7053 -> 12.4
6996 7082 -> 12.1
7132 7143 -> 10.6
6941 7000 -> 12.4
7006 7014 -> 12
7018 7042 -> 12.3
